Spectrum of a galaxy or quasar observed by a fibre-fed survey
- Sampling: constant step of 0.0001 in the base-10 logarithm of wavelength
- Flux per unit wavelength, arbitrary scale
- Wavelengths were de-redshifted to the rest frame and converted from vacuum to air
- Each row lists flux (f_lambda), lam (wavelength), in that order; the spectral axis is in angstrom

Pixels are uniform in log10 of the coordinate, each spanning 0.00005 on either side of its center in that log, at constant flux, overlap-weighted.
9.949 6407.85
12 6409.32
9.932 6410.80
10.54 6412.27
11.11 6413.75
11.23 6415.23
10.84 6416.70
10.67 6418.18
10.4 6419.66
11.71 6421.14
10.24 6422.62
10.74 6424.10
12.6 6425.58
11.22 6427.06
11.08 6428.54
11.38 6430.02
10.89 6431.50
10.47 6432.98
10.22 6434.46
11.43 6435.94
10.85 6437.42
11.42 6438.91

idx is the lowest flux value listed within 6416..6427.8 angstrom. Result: 10.24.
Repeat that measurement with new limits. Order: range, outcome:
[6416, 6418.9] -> 10.67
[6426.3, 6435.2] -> 10.22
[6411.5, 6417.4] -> 10.54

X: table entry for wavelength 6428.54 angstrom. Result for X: 11.08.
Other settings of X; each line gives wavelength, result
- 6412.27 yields 10.54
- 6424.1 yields 10.74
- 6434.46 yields 10.22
